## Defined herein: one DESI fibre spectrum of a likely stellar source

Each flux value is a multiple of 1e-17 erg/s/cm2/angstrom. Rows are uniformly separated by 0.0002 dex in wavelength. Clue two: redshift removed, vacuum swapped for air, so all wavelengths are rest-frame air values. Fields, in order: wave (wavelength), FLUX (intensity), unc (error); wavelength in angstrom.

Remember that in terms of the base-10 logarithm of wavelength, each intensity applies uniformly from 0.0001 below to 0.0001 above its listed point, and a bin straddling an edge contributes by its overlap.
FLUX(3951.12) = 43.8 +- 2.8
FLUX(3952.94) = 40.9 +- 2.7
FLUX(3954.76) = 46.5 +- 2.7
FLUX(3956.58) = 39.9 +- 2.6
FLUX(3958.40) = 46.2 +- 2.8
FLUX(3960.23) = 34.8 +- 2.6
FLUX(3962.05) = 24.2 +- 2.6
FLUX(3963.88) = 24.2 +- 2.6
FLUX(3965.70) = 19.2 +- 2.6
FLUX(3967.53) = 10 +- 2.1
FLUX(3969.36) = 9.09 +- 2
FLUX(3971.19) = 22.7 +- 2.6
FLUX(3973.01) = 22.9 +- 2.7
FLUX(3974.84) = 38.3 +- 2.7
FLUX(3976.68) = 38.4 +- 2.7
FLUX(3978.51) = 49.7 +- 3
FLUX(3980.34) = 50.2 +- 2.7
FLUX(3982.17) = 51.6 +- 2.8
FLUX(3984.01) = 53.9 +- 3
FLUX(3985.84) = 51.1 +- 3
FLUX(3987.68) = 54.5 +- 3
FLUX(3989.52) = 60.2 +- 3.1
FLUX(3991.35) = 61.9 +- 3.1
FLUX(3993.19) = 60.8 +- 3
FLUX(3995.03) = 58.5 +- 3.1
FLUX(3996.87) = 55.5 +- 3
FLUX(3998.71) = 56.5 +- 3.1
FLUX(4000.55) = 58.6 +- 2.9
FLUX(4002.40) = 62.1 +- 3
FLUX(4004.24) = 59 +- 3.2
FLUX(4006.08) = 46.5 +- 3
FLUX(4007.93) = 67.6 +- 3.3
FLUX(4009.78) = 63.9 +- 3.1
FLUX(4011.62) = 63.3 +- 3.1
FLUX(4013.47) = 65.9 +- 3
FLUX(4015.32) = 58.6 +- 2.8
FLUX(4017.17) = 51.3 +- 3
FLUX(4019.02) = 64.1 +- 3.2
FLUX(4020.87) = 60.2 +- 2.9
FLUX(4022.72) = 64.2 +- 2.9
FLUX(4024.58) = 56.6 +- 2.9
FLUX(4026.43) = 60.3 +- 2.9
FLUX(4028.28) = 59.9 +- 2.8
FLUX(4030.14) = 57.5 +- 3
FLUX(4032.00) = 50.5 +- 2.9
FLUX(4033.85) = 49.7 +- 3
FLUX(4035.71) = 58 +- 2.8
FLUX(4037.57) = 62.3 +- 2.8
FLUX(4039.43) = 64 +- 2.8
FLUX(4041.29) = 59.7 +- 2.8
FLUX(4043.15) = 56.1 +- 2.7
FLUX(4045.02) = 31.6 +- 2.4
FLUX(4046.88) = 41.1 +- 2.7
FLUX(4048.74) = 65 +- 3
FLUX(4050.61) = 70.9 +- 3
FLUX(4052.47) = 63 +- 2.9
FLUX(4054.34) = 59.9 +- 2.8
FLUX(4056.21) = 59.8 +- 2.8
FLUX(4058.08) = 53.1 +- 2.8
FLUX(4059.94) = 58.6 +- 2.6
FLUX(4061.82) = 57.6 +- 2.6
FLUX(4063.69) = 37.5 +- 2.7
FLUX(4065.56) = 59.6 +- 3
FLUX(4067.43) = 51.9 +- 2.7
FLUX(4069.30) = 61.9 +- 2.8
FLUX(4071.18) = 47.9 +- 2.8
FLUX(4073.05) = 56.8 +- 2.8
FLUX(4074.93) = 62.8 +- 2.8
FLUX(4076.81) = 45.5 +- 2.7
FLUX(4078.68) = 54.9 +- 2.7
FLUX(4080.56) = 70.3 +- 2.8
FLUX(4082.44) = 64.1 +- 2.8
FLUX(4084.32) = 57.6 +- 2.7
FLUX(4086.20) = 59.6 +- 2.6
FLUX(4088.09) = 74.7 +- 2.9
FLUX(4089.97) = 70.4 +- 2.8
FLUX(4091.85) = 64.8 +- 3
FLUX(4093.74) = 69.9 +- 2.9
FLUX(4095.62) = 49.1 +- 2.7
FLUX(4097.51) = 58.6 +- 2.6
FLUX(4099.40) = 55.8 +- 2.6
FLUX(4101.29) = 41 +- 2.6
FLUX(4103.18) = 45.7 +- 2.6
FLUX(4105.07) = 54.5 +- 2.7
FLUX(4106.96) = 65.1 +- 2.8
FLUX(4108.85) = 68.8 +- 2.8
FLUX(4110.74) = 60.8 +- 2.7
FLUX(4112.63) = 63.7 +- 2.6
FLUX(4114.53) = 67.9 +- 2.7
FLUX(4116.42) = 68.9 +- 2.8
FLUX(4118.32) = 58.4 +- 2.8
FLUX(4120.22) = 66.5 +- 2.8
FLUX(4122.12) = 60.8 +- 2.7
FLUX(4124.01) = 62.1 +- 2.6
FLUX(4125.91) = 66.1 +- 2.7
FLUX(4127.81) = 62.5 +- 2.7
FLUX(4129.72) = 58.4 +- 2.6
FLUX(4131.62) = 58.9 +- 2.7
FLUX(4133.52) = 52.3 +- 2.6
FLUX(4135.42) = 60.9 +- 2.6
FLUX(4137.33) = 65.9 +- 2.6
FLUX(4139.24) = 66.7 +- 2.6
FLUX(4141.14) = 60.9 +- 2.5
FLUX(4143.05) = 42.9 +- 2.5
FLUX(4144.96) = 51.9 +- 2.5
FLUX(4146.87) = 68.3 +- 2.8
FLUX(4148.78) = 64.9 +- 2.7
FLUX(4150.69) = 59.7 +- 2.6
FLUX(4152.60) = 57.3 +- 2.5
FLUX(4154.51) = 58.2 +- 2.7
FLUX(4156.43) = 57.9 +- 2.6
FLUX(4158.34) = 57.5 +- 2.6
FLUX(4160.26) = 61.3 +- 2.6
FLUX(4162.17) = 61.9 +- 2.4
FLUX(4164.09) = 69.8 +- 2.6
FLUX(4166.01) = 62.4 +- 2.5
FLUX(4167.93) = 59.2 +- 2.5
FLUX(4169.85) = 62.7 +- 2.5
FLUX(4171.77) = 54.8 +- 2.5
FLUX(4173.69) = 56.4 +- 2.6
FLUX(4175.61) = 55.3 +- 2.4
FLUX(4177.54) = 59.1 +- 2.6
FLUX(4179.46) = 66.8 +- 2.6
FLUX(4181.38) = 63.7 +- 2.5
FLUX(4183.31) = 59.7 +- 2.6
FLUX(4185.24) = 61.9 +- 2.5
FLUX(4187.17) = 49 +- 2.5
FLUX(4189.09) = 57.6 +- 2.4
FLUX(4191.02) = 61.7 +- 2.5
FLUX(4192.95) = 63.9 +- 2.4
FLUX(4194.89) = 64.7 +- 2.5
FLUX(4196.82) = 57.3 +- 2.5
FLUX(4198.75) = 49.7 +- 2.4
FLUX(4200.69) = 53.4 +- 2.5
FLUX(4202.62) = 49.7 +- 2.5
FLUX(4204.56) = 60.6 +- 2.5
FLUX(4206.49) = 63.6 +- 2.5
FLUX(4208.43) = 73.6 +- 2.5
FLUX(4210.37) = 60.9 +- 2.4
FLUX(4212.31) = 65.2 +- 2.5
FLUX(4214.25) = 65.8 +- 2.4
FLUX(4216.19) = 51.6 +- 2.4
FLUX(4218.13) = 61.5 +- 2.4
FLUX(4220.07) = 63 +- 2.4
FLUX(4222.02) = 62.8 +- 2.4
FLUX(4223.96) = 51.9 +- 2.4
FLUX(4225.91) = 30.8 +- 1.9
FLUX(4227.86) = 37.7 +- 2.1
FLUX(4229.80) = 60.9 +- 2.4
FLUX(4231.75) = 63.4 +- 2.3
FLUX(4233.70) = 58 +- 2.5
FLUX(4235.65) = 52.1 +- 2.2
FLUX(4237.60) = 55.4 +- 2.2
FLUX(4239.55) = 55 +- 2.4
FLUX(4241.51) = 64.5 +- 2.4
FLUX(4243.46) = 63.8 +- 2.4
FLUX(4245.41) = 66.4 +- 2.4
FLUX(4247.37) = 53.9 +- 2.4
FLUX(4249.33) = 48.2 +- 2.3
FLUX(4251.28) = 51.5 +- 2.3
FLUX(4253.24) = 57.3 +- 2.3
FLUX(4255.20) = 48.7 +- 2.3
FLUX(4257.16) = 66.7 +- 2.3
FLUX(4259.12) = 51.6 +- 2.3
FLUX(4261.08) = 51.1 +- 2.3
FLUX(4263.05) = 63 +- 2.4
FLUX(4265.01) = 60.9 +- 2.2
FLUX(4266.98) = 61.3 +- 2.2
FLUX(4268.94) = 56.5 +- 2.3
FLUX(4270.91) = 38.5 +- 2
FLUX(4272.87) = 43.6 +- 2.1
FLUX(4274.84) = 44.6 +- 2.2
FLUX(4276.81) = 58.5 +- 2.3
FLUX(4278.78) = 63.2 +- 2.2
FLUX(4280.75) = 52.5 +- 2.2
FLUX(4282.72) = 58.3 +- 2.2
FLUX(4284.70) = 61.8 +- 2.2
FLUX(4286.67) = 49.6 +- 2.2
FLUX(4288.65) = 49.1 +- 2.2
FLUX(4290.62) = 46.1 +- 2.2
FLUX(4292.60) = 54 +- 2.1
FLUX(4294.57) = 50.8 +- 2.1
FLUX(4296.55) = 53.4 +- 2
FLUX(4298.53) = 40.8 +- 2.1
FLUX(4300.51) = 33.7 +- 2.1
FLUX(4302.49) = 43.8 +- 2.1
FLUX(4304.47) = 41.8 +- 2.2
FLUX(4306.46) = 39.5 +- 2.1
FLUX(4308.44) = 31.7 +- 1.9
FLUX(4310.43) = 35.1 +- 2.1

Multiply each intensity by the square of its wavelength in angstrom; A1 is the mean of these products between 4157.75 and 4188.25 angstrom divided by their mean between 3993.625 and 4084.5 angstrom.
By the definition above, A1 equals 1.11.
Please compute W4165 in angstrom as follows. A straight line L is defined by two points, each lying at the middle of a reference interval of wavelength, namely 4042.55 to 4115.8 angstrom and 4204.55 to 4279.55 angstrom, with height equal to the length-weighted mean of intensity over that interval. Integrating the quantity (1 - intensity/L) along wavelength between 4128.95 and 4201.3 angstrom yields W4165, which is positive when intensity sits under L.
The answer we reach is -2.7 angstrom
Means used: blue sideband 58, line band 59.4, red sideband 56.5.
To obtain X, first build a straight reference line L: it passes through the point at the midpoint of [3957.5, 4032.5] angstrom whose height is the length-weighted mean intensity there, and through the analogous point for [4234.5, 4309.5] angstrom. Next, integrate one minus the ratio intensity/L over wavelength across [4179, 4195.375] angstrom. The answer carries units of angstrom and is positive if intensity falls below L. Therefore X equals -2.99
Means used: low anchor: 49.4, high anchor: 52.2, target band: 60.7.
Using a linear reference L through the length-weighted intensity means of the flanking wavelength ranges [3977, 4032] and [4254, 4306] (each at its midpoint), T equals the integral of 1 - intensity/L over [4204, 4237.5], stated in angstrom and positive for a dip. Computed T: -3.06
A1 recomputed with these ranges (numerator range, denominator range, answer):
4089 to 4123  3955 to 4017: 1.37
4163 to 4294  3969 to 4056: 1.16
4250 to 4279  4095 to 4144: 0.98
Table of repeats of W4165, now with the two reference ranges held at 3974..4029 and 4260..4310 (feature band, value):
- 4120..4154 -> -4.3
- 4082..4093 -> -2.1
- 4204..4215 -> -2.9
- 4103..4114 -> -1.4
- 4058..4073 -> 0.4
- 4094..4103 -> 0.4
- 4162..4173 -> -1.9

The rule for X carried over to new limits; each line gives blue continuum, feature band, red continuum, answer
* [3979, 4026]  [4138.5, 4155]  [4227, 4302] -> -0.9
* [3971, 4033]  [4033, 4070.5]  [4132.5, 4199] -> 0.3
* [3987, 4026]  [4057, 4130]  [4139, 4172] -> 0.5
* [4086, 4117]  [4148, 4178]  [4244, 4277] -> -0.7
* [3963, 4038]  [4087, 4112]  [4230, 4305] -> -3.9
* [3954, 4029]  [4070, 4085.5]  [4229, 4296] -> -2.0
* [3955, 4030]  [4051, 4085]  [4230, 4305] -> -4.6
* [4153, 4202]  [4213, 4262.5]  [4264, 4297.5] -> -0.1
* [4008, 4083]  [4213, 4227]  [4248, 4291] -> -0.2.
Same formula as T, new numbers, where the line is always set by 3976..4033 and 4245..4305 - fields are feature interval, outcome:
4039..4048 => 1.04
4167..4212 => -4.71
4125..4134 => -0.83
